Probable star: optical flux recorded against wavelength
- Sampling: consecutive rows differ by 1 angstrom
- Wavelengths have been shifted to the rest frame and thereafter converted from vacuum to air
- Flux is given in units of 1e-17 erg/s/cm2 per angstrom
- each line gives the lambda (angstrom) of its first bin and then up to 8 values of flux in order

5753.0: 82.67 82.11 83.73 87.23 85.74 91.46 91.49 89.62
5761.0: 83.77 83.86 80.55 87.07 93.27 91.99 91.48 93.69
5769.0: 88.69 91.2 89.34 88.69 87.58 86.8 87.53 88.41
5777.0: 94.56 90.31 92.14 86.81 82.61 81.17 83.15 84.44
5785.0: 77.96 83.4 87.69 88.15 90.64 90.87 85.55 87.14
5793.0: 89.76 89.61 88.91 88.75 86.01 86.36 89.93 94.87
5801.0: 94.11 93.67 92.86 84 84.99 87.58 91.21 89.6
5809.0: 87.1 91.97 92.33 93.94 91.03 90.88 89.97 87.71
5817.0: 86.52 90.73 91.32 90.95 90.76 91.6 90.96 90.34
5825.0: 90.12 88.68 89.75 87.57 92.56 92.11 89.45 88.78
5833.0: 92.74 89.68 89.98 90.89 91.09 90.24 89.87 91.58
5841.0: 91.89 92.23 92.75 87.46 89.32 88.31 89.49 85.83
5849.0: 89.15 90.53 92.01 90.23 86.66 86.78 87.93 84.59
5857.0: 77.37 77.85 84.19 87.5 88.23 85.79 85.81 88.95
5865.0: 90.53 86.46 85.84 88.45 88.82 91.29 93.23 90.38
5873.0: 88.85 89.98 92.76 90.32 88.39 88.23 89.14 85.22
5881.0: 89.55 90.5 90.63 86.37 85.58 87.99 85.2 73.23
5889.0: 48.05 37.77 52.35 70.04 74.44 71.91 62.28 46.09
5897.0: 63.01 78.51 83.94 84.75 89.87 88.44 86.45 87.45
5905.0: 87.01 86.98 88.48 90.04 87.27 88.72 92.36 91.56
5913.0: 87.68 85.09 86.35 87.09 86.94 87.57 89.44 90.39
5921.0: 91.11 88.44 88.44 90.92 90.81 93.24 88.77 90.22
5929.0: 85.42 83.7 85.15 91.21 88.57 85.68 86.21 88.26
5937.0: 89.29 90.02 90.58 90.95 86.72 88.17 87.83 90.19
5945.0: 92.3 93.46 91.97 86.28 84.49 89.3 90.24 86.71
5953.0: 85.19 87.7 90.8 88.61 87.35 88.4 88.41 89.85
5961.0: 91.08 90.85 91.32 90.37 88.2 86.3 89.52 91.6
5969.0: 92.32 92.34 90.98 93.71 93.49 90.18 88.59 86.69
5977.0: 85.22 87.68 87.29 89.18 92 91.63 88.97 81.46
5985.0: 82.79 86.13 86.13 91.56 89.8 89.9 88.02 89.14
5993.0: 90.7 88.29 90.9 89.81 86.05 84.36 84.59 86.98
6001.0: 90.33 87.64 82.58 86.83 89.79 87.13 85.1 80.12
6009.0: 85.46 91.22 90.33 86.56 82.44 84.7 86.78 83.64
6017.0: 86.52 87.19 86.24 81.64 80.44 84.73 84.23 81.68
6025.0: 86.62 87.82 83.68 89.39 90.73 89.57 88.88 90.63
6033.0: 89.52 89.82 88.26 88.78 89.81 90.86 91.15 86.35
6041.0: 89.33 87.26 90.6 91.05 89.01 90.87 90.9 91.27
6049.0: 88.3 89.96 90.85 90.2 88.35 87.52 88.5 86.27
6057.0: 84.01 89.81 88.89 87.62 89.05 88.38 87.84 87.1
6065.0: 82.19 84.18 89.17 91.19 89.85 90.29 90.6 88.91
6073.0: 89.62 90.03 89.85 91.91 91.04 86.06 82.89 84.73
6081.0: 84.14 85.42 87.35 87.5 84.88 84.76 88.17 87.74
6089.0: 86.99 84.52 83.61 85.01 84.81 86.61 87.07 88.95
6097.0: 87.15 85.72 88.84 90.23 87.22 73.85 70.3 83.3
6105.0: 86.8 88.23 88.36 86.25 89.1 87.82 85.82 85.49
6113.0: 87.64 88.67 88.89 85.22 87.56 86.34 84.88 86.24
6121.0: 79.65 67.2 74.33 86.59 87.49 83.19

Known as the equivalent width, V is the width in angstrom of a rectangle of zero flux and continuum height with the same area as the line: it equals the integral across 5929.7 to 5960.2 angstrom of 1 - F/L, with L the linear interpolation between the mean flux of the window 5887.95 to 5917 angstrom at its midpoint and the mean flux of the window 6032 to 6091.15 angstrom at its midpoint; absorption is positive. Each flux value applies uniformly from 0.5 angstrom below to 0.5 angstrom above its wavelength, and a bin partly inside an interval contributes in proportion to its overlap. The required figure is -2.9 angstrom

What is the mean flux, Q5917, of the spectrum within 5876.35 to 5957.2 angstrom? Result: 84.7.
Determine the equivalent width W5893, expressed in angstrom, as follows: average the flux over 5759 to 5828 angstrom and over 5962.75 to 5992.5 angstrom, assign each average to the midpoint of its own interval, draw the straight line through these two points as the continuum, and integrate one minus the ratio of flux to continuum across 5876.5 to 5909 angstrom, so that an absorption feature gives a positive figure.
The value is 3.7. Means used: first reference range 88.8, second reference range 89.1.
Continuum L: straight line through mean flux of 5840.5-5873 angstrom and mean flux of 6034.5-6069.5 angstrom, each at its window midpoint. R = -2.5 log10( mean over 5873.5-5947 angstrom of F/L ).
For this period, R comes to 0.05 mag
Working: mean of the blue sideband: 88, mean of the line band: 84.5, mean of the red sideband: 88.7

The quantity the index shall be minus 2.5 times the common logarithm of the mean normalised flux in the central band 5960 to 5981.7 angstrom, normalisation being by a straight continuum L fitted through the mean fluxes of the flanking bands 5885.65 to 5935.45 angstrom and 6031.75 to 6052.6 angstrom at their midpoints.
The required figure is -0.05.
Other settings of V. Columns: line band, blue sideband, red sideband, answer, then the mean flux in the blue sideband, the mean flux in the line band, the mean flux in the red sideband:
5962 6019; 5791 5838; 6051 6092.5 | 0.17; 90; 88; 87.5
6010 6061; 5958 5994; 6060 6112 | 0.00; 89.2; 87.8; 86.7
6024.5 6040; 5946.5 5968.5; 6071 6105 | -0.30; 88.8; 88.9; 86.1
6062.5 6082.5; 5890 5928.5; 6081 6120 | -0.55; 82.9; 87.9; 86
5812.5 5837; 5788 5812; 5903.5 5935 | -0.25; 89.5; 90.2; 88.4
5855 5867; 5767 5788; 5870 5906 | -0.50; 87.4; 85.3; 80.2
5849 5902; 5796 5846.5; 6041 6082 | 4.42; 90.2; 82.3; 88.5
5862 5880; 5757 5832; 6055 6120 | -0.14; 88.9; 89.1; 86.8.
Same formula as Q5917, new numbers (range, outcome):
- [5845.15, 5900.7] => 82.6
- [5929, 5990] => 88.8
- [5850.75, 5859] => 85.2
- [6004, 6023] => 85.6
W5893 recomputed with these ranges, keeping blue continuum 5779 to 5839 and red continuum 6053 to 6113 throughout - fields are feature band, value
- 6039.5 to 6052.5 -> -0.4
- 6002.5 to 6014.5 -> 0.2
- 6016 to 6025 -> 0.3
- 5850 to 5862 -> 0.4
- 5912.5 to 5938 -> 0.0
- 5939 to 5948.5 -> -0.2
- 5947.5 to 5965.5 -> -0.2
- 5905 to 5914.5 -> 0.0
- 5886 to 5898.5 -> 3.4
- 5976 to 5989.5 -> 0.0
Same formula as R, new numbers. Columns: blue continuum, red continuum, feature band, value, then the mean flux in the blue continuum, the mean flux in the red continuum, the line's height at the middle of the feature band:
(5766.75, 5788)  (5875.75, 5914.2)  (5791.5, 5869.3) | -0.06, 87.5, 80.4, 84.3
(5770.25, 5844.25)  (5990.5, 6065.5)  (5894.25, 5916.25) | 0.07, 89.3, 87.6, 88.5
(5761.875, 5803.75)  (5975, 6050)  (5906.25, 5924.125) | -0.01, 88.4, 87.6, 87.9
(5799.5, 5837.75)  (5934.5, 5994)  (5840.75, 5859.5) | 0.03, 90.4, 89.1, 90.1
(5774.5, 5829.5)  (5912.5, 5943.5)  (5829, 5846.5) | -0.02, 88.9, 88.4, 88.8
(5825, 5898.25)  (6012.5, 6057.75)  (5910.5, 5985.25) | -0.03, 84.7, 87.7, 86.2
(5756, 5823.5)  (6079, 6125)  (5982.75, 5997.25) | -0.02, 88.8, 85.1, 86.4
